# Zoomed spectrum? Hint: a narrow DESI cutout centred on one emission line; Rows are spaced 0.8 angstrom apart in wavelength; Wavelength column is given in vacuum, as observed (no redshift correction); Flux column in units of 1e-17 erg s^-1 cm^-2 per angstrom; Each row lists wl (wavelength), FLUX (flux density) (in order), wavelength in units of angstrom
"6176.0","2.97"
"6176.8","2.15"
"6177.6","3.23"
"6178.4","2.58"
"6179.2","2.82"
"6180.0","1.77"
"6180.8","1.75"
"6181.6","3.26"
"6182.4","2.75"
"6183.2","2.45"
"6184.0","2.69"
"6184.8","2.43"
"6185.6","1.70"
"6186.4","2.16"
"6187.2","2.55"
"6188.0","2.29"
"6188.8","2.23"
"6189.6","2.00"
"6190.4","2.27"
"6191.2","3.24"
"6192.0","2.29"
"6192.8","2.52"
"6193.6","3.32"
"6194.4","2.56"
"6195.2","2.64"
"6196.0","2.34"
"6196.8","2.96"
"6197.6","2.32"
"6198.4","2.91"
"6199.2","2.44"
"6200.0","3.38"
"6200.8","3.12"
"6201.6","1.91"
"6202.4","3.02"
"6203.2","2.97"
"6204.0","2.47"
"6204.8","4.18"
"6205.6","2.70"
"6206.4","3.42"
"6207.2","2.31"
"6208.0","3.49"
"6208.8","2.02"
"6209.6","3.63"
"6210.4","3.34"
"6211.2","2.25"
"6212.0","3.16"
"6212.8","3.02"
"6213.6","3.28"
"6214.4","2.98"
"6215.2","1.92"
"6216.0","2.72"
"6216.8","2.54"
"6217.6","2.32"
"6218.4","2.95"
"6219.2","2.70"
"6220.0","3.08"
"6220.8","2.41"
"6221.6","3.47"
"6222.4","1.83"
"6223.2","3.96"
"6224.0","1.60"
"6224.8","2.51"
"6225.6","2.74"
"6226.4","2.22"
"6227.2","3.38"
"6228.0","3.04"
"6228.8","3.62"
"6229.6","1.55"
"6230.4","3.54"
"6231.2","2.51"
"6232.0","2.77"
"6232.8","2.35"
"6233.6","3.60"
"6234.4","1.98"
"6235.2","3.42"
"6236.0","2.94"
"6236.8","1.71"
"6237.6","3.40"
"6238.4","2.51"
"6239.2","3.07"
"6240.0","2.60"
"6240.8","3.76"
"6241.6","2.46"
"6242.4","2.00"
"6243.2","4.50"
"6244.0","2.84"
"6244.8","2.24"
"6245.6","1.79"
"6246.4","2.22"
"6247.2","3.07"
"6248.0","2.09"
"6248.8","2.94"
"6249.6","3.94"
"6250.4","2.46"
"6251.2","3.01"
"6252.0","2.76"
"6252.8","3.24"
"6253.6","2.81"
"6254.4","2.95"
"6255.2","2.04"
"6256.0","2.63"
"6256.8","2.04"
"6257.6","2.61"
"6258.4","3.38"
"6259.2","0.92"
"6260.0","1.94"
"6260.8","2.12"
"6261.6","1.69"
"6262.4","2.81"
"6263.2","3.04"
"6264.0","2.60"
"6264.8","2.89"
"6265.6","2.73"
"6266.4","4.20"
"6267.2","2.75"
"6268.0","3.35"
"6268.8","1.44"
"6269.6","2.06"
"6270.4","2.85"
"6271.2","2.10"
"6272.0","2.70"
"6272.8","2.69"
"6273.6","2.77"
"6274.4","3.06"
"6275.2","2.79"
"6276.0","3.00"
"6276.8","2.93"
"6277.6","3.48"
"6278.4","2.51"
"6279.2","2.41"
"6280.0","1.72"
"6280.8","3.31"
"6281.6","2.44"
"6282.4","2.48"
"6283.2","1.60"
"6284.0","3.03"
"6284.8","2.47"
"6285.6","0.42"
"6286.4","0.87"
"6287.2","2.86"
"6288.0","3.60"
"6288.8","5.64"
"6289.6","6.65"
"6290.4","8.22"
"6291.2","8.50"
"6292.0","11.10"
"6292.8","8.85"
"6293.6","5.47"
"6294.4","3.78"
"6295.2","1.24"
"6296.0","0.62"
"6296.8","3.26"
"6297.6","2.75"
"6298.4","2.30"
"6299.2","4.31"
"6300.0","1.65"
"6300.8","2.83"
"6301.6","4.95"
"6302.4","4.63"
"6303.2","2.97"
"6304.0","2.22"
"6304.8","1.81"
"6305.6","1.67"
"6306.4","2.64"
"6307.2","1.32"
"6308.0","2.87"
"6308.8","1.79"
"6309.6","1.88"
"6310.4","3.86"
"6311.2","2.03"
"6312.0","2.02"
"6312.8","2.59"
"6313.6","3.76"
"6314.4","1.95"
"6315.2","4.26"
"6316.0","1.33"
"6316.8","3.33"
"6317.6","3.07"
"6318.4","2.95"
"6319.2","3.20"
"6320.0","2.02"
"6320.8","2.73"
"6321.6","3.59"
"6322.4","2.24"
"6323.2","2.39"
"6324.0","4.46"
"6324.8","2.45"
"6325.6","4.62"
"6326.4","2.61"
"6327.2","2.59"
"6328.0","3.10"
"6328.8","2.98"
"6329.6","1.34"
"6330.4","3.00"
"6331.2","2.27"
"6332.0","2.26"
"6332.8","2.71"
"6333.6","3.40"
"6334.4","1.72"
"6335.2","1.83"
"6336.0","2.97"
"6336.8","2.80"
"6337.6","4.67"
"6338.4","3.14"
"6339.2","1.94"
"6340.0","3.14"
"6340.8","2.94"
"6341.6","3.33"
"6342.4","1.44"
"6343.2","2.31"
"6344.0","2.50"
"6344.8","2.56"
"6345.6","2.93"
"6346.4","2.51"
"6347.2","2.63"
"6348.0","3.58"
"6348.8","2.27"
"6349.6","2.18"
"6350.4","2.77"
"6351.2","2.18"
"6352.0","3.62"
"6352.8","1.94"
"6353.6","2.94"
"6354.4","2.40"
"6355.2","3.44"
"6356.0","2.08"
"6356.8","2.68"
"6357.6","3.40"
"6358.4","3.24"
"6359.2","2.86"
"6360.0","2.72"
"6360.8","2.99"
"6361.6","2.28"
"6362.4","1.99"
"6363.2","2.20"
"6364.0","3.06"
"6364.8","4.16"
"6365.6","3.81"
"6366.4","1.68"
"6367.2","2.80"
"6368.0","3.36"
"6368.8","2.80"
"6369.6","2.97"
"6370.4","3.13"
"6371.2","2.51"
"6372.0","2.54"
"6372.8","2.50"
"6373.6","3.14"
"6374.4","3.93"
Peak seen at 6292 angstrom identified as H-beta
